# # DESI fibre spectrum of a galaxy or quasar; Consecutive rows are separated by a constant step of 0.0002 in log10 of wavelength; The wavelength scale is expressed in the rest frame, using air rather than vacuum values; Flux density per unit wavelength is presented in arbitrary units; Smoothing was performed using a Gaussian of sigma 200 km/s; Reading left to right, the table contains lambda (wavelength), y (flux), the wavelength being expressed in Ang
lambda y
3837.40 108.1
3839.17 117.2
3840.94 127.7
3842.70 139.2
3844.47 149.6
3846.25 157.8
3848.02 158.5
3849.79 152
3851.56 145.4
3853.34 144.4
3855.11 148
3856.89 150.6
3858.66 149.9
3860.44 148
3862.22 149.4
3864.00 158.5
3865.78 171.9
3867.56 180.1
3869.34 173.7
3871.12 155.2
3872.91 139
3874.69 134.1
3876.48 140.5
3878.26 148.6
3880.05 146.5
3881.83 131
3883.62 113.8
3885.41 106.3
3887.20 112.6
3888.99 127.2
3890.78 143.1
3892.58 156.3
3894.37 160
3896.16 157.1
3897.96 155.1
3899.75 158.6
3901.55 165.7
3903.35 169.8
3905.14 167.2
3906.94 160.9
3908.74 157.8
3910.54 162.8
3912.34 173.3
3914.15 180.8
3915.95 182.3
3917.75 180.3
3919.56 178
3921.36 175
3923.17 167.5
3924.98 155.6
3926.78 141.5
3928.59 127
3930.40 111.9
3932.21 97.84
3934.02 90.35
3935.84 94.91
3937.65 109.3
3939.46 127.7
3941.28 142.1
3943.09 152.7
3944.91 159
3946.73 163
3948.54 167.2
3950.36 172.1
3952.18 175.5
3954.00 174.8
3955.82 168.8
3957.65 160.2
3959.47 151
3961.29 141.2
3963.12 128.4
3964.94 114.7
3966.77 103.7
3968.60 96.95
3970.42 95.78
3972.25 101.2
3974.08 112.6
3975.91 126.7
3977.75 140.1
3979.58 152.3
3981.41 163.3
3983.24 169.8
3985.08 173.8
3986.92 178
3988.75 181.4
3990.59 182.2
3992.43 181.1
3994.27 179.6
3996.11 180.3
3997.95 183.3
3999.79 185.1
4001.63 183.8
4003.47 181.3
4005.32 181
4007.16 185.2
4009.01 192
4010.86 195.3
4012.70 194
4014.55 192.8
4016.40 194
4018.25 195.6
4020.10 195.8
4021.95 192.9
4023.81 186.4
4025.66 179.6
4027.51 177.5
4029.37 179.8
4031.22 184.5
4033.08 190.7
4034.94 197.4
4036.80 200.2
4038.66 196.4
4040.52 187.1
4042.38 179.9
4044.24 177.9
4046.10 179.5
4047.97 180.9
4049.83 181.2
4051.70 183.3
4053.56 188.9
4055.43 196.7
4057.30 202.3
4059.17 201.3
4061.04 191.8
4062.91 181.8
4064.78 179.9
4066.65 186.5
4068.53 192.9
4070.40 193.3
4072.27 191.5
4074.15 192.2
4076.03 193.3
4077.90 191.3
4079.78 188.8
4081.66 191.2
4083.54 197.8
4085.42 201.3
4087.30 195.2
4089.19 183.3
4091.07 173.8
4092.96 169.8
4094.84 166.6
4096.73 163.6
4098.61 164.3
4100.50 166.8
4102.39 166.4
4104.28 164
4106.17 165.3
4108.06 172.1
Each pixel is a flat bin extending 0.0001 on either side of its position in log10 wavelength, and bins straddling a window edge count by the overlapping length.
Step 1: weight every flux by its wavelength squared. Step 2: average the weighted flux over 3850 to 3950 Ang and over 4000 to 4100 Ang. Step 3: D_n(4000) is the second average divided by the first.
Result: 1.4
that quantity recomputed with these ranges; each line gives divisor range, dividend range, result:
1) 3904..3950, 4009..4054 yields 1.33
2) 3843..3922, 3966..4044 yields 1.19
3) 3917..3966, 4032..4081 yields 1.38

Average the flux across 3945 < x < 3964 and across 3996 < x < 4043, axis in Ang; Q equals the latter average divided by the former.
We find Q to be 1.18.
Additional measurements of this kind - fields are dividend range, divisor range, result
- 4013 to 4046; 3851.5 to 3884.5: 1.27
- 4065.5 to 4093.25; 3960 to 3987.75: 1.42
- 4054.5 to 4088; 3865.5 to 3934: 1.28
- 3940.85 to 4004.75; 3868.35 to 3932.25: 1.03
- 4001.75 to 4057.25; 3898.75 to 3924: 1.11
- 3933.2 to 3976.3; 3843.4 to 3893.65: 0.92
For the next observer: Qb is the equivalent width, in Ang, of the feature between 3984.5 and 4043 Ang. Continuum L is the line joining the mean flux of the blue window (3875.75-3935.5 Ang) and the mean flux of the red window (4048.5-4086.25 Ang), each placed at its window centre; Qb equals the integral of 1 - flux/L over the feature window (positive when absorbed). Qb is -3.2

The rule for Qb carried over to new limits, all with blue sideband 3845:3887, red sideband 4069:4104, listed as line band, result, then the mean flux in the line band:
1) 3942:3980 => 5.1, 141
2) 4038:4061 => -1.5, 188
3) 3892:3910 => -0.9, 161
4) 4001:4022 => -2.4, 190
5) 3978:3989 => -0.1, 167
